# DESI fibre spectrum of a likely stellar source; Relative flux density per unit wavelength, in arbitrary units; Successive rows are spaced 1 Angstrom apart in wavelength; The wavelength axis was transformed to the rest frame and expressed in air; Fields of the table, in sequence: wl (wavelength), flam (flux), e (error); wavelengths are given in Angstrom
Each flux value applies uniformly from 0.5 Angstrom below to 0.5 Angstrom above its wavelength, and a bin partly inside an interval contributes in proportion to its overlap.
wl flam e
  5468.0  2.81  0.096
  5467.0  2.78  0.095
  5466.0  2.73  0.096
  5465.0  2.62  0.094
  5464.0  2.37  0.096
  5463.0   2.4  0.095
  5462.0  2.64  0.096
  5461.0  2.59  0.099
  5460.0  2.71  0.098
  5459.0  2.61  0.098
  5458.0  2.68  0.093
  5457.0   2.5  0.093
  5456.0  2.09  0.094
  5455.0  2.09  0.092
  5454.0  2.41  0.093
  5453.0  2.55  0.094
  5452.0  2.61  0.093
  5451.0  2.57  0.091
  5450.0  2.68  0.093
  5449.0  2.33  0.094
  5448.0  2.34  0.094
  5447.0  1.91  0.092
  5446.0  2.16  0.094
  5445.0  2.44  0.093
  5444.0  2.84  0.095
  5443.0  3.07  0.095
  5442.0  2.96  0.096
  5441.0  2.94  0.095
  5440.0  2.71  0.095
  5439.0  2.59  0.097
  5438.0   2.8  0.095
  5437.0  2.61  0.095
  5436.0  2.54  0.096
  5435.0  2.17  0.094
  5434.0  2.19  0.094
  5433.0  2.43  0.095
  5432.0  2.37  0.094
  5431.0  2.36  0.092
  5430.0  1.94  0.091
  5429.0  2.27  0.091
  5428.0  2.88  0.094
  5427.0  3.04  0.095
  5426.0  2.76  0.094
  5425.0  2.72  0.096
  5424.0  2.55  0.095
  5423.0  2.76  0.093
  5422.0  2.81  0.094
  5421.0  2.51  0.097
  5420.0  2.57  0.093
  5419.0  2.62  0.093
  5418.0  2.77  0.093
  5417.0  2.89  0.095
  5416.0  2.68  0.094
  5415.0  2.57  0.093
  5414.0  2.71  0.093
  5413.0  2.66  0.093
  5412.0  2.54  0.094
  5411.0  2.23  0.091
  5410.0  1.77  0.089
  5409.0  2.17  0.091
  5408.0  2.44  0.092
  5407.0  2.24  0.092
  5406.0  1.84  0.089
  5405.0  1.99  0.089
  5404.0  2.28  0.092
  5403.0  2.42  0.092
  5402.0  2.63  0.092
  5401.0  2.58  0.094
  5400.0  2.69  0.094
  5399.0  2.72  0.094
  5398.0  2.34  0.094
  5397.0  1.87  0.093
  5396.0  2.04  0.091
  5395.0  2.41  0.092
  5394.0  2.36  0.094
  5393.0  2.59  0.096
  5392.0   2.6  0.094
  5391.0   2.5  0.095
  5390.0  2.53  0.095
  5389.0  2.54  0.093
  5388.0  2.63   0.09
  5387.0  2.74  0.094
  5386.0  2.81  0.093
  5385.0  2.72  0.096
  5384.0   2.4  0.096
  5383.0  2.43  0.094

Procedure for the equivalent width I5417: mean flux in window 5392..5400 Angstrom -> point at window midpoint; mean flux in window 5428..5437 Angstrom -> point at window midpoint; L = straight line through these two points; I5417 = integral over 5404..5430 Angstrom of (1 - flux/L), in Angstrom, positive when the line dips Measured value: -1.7 Angstrom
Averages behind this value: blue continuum 2.37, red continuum 2.33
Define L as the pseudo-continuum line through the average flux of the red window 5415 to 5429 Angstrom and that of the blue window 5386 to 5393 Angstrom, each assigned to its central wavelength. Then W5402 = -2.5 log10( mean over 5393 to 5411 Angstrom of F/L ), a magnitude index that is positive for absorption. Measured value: 0.16 mag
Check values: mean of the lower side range 2.61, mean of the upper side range 2.71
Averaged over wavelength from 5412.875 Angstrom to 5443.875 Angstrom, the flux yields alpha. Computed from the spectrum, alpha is 2.63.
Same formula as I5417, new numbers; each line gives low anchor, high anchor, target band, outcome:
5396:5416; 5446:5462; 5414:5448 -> -2.67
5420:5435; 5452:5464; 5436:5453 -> -0.62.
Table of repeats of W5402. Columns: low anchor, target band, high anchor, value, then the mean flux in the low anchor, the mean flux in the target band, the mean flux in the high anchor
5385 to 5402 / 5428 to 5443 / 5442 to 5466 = -0.01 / 2.51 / 2.52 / 2.5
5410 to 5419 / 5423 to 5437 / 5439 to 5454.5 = 0.04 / 2.58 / 2.49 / 2.57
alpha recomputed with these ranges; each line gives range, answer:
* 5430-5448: 2.51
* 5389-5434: 2.47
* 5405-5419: 2.42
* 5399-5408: 2.36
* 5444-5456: 2.38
